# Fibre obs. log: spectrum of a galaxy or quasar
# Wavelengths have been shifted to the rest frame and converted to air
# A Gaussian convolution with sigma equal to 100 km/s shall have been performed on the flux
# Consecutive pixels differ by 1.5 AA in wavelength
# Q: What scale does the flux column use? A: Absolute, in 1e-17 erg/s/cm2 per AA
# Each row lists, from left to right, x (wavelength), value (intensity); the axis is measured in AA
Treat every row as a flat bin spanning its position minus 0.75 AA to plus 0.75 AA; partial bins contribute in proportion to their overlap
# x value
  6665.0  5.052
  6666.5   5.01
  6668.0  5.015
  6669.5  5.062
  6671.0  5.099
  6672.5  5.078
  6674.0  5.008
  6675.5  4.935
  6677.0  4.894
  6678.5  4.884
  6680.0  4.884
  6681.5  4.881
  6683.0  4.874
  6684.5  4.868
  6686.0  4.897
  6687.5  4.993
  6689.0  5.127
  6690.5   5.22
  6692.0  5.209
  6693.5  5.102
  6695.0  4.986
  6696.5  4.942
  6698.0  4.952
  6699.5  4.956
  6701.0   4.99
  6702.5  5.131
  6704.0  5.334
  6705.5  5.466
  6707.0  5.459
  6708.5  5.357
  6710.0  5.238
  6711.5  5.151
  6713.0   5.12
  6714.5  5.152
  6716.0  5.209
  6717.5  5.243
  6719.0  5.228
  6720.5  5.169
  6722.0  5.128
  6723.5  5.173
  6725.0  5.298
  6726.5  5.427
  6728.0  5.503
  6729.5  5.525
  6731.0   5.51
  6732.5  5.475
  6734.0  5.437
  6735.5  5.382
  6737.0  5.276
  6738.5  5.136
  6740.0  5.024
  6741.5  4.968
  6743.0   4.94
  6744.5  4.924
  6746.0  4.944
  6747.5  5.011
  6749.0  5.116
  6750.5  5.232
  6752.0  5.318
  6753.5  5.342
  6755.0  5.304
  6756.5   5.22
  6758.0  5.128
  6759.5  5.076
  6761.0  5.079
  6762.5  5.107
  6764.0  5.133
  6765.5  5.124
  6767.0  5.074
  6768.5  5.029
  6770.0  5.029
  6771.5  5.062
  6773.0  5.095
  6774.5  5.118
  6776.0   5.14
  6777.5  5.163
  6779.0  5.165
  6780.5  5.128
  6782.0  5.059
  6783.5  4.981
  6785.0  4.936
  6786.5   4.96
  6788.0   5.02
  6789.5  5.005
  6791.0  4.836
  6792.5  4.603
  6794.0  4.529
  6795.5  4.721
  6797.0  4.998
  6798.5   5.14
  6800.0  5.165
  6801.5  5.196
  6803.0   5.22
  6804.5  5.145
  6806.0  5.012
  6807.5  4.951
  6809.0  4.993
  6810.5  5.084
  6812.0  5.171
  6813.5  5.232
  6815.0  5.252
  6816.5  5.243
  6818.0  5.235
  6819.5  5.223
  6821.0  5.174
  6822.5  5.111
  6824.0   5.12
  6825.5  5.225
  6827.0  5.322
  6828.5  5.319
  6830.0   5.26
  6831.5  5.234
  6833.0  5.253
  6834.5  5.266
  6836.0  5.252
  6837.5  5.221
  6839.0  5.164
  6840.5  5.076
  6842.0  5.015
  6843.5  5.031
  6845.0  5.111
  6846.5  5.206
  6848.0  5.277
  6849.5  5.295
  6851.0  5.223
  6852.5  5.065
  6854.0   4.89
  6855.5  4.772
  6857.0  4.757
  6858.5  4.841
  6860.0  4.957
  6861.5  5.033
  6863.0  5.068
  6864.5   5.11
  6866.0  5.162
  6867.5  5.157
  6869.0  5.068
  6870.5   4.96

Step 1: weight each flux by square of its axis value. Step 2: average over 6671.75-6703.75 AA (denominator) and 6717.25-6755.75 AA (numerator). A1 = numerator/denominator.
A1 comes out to 1.06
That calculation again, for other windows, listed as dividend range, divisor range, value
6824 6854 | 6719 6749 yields 1.03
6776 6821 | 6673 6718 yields 1.02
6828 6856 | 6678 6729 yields 1.05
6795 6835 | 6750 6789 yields 1.02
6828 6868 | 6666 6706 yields 1.07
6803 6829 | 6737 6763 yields 1.03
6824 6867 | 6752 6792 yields 1.03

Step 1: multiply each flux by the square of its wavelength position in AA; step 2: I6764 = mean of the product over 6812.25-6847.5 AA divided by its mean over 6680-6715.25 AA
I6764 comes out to 1.1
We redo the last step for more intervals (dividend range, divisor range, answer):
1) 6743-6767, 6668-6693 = 1.05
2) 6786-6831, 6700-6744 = 0.99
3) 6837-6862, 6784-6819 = 1.02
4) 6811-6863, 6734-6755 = 1.03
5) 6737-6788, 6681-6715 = 1.02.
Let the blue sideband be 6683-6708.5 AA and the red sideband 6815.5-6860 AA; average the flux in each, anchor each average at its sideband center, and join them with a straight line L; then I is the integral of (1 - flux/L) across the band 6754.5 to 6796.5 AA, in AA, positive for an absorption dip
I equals 0.8 AA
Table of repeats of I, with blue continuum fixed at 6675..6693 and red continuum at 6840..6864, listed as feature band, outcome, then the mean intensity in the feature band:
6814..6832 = -0.7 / 5.23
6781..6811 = 0.2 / 4.98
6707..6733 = -1.6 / 5.29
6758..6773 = -0.2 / 5.08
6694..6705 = -0.2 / 5.05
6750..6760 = -0.5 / 5.24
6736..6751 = -0.2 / 5.06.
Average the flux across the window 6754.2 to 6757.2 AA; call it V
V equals 5.26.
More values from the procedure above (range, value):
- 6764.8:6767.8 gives 5.1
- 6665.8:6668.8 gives 5.01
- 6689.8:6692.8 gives 5.21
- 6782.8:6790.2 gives 4.98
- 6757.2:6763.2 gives 5.1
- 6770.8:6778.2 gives 5.12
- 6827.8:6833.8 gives 5.27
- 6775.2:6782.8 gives 5.13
